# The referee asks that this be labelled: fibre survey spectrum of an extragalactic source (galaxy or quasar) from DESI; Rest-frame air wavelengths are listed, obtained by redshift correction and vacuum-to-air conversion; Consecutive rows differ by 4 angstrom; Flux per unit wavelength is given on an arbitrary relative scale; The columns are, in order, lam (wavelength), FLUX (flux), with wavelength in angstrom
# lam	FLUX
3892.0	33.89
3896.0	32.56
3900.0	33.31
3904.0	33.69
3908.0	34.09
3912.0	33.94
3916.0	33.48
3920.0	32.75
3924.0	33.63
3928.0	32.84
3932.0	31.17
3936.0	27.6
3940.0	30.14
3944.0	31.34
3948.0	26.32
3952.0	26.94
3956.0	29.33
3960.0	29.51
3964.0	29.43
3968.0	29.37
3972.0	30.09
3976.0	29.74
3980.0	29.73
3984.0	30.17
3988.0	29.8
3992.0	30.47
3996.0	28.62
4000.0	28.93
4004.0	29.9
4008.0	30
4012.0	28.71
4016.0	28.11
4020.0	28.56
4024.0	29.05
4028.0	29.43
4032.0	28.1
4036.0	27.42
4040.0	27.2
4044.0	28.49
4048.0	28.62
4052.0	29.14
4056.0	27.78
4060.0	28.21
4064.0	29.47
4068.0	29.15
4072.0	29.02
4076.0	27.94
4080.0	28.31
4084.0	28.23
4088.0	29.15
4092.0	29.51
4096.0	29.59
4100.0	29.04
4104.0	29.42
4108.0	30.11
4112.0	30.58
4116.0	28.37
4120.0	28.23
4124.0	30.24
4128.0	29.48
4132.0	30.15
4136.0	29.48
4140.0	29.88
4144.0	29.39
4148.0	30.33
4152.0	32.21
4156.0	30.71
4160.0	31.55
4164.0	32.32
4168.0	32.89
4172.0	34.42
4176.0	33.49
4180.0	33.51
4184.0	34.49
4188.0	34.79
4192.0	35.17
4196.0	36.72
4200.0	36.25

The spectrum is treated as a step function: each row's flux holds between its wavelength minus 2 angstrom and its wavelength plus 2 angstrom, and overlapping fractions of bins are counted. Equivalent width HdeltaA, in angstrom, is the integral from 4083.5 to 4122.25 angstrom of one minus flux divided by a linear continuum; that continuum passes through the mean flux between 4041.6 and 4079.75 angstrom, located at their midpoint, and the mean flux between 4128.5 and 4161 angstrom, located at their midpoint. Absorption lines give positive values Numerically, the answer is 0.3 angstrom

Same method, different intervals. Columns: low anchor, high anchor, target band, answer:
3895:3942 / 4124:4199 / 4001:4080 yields 9.06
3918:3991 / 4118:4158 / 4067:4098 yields 1.19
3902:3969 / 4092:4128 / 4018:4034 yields 0.73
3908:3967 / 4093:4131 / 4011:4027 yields 0.78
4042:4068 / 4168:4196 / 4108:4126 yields 1.15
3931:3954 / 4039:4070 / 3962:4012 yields -1.63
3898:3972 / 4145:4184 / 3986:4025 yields 2.77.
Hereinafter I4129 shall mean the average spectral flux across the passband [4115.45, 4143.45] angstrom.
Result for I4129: 29.5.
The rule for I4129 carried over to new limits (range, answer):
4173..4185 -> 33.8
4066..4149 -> 29.3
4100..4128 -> 29.5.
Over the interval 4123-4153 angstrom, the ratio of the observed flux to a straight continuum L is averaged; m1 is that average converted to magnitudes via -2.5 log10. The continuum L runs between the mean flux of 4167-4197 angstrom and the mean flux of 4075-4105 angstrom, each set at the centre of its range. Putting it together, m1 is 0.06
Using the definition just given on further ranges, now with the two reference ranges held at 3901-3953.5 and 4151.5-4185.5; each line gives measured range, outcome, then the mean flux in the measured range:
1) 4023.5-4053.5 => 0.13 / 28.4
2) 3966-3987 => 0.07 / 29.8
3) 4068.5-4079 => 0.13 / 28.6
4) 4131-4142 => 0.10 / 29.8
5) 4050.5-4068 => 0.13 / 28.7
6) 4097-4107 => 0.11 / 29.4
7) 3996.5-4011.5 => 0.09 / 29.4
